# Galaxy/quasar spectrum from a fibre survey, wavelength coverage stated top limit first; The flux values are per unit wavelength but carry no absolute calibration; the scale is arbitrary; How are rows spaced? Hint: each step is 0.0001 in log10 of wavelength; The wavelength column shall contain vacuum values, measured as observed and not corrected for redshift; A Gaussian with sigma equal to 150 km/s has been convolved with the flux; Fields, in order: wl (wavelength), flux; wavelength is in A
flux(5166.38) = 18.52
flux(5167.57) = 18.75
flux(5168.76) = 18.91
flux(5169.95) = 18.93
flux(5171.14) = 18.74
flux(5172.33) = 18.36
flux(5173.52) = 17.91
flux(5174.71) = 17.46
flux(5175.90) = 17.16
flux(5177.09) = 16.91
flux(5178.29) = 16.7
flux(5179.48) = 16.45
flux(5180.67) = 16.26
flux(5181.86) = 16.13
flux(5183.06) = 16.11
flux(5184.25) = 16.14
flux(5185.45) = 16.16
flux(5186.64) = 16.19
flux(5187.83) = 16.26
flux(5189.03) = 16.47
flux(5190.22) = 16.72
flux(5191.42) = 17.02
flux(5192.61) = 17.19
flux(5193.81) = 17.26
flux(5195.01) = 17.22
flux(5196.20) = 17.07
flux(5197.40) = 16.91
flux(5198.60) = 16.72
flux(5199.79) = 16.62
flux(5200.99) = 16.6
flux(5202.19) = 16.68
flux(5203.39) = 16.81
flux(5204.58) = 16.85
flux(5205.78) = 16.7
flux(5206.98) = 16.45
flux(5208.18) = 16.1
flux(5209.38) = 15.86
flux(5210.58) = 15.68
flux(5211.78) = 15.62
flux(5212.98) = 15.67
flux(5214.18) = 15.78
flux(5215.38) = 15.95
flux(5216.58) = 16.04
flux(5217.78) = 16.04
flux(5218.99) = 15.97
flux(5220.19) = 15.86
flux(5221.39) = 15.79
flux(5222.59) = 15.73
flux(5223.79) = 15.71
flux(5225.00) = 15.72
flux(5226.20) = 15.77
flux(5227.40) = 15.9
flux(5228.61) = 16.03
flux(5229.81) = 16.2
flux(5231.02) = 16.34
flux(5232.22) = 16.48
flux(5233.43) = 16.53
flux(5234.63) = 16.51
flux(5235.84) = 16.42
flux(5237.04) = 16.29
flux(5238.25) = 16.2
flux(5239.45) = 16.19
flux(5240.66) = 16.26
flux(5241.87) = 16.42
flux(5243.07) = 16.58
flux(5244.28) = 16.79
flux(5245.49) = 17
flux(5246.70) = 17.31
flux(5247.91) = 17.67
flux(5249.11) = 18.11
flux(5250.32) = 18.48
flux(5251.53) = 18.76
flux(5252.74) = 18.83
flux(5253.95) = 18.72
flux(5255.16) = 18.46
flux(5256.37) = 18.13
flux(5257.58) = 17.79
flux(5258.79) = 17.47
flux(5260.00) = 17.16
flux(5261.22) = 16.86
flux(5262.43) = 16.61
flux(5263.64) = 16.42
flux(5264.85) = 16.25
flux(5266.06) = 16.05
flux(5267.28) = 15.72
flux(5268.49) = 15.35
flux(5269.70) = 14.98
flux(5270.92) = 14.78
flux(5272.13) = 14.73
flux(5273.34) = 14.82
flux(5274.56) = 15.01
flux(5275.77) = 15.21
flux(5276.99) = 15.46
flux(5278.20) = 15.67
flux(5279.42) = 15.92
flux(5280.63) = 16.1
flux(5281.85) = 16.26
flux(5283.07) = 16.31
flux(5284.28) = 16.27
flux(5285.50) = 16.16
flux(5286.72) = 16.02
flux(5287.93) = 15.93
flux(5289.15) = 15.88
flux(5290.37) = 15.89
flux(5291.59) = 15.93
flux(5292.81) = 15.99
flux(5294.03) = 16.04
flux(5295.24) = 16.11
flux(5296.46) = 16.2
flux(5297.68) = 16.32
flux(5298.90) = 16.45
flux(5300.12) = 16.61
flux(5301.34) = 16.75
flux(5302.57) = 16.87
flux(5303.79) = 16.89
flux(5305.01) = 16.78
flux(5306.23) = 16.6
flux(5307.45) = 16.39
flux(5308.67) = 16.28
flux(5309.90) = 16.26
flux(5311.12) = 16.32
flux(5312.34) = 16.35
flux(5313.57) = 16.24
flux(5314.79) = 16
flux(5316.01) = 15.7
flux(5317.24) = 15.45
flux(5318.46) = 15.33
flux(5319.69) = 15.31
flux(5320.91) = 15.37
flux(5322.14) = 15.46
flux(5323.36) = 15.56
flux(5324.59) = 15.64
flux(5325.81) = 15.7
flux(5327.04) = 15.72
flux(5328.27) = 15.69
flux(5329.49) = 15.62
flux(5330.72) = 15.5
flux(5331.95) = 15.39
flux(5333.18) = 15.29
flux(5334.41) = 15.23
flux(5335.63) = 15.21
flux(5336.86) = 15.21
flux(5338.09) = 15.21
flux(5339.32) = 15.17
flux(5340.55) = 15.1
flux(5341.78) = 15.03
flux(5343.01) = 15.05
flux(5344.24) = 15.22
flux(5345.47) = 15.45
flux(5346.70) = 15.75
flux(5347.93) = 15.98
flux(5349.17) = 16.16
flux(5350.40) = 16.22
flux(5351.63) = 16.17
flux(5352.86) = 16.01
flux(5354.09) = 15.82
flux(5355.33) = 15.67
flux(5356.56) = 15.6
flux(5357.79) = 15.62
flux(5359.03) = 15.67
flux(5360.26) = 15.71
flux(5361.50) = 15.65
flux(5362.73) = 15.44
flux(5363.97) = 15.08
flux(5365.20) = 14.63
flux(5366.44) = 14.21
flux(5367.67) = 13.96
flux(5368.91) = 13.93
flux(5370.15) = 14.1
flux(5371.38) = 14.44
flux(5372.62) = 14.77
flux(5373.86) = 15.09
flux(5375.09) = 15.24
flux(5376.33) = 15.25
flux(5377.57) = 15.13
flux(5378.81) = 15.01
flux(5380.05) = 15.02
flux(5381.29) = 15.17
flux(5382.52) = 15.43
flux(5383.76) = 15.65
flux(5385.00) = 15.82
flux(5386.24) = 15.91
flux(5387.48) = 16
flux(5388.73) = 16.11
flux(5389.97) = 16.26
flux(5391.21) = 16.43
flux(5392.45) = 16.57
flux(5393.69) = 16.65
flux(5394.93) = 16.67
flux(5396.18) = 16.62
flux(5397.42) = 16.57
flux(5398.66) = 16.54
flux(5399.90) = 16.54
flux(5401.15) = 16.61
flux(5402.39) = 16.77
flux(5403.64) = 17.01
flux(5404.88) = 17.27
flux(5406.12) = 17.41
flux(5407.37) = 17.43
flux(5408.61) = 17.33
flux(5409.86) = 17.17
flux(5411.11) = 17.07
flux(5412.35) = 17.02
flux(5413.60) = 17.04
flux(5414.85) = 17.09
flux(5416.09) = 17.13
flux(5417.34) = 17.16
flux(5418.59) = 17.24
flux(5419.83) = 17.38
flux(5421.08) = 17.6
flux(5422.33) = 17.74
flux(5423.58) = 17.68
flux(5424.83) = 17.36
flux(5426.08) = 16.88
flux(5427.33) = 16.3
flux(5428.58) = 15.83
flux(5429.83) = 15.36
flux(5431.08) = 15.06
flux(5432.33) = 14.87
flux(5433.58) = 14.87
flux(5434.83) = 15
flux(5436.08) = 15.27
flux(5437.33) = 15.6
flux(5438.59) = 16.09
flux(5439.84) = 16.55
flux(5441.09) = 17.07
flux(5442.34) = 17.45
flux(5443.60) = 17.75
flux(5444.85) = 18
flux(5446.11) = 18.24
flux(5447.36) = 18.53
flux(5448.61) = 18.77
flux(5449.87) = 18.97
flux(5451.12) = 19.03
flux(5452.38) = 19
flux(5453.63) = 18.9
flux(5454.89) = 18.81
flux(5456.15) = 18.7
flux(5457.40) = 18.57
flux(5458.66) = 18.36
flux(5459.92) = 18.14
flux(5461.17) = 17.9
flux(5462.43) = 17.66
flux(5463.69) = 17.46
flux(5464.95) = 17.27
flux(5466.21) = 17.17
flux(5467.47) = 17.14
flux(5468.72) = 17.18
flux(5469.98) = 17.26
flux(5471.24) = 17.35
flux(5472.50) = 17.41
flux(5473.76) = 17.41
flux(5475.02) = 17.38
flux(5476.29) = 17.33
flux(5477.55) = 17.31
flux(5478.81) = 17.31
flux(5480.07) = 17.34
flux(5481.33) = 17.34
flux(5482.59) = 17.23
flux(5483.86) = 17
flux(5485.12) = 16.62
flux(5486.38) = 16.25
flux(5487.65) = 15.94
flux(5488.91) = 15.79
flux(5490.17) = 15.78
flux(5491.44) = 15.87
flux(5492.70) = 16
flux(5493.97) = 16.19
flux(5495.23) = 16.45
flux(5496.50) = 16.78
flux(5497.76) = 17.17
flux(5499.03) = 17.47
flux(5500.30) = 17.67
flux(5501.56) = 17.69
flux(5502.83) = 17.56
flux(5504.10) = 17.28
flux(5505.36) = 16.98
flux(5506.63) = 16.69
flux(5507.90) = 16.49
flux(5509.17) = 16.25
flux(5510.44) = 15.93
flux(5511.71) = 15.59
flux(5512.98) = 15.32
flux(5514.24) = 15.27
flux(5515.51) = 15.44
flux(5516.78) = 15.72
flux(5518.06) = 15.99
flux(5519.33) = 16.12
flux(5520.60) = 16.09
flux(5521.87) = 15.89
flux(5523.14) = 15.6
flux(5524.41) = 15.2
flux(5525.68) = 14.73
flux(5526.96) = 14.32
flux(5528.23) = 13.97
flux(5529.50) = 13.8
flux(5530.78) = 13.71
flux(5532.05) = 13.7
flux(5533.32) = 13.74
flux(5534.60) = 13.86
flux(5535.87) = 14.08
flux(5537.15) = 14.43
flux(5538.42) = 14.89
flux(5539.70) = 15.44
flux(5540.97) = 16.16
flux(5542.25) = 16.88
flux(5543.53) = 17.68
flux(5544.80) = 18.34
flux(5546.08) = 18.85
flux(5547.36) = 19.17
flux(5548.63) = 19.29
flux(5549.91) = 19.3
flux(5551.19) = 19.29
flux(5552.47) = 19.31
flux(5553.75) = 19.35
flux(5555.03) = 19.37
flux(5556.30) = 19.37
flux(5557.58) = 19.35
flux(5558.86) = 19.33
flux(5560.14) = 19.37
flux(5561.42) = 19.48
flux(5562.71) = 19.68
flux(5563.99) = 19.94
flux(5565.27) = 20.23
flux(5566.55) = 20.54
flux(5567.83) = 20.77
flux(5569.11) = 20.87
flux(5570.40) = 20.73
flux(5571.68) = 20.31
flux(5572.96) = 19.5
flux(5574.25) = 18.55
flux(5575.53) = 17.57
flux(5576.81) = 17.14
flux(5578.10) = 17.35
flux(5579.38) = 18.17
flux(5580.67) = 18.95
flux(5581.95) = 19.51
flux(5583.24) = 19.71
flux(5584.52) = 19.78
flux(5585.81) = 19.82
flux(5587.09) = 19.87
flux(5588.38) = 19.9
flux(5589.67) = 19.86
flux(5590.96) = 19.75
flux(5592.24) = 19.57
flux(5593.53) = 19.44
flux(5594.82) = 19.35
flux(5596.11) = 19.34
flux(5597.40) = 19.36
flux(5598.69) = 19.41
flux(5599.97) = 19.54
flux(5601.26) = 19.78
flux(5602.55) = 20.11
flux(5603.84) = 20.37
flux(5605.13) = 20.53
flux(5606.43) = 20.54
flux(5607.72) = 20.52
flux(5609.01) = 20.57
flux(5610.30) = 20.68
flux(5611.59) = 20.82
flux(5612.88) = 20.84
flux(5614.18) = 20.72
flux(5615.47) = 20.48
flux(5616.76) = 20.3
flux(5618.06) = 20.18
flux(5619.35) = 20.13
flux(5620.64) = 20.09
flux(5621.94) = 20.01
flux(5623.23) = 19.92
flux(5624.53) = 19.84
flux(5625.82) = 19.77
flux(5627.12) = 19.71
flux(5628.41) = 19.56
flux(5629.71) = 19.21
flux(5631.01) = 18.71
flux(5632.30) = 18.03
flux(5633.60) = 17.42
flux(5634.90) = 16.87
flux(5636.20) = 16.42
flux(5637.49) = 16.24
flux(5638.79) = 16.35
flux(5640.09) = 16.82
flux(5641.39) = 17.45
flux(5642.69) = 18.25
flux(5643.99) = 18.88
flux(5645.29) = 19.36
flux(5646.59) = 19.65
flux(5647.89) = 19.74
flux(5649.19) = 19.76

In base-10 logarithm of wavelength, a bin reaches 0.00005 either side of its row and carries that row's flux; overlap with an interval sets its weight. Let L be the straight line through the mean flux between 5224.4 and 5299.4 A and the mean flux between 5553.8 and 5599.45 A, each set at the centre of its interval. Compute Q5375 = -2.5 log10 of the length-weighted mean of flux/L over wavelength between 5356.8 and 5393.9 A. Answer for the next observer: 0.15 mag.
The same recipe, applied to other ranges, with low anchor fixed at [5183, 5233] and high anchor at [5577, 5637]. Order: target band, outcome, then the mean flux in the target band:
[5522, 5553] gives 0.182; 16.1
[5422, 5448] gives 0.101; 16.5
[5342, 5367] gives 0.128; 15.5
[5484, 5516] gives 0.139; 16.4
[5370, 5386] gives 0.169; 15.1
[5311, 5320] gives 0.089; 15.8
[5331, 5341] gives 0.141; 15.2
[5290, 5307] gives 0.042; 16.4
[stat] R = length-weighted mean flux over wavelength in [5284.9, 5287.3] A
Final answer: 16.1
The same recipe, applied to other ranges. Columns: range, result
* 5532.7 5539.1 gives 14.2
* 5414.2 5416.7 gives 17.1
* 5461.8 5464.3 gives 17.5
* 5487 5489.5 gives 15.8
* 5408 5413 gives 17.1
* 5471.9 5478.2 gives 17.4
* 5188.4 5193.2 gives 16.8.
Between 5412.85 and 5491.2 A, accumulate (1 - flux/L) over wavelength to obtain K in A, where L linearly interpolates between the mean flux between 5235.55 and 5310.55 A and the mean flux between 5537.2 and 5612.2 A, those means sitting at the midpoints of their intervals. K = 4.11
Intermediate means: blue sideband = 16.5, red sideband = 19.3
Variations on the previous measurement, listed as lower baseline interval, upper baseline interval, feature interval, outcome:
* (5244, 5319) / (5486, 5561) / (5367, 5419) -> 1.1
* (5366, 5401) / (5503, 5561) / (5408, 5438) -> -1.4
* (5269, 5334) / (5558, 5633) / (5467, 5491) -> 1.6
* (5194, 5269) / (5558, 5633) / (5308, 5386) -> 9.7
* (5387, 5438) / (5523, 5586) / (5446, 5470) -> -1.7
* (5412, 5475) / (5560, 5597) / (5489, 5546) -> 8.1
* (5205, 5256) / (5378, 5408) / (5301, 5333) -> 0.9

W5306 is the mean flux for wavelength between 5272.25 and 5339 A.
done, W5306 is 15.9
